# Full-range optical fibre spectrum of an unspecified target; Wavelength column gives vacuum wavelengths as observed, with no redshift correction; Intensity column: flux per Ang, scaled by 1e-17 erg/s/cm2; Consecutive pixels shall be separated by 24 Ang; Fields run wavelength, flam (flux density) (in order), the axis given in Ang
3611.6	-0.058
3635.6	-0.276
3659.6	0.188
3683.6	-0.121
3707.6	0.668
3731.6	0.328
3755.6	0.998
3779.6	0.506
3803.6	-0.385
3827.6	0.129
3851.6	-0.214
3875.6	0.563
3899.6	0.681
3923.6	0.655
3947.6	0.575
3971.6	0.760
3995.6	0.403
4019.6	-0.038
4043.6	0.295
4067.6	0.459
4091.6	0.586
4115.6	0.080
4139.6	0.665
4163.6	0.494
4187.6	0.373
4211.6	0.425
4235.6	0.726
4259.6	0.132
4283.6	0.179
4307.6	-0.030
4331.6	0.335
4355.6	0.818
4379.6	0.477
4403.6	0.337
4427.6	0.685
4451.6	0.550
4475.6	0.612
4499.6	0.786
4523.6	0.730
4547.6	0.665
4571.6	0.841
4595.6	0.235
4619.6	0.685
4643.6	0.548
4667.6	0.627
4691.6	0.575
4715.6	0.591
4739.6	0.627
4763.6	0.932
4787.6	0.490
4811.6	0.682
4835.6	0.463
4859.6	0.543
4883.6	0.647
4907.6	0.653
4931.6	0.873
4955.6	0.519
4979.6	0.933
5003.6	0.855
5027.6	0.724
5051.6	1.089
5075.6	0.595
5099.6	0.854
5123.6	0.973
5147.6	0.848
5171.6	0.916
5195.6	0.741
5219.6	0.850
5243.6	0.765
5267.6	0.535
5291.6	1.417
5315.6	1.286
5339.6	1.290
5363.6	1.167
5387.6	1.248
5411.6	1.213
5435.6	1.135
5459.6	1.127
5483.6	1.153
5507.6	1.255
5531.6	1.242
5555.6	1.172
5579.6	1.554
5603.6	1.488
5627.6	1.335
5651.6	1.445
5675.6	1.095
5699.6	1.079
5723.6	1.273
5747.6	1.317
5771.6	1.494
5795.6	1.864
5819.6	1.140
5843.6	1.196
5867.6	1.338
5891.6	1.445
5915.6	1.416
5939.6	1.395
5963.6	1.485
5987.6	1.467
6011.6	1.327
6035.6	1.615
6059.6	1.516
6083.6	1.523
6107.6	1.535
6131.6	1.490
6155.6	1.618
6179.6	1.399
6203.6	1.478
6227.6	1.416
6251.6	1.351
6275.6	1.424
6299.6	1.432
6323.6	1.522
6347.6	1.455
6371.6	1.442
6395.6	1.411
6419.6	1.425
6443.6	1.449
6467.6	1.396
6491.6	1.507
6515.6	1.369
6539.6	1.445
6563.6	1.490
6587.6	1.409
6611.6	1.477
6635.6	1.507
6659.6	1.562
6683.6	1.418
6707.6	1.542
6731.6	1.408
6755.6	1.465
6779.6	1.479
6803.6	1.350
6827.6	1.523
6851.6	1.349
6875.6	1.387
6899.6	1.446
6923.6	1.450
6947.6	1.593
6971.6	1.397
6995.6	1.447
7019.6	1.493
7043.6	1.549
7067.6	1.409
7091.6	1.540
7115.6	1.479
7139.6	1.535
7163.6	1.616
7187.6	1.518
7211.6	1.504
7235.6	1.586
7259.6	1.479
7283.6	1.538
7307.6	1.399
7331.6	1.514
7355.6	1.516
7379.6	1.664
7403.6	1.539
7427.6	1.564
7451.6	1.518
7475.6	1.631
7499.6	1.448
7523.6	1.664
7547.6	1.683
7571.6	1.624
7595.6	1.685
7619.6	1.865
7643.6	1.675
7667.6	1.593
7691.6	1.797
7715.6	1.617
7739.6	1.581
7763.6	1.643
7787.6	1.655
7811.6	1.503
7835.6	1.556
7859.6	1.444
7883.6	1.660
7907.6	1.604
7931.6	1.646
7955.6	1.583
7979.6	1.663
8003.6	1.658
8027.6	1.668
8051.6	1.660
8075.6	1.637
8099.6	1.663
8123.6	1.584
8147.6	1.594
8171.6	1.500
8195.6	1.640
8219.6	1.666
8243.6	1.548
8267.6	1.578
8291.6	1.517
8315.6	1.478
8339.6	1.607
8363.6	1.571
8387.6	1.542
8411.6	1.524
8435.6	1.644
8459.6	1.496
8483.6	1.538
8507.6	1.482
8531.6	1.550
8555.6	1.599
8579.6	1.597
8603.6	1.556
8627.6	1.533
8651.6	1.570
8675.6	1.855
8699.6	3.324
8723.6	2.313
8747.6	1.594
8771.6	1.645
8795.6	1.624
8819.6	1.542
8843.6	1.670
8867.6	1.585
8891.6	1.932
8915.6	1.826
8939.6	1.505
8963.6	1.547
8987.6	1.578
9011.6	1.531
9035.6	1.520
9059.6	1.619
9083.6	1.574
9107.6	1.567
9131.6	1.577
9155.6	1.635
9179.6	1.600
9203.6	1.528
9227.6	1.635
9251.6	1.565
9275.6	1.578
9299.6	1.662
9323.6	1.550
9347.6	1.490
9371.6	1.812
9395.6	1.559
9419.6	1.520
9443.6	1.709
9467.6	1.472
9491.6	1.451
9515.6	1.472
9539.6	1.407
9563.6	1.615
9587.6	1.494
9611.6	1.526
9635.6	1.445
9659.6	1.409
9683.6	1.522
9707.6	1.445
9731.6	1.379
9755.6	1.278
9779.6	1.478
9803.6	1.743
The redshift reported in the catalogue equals 0.32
